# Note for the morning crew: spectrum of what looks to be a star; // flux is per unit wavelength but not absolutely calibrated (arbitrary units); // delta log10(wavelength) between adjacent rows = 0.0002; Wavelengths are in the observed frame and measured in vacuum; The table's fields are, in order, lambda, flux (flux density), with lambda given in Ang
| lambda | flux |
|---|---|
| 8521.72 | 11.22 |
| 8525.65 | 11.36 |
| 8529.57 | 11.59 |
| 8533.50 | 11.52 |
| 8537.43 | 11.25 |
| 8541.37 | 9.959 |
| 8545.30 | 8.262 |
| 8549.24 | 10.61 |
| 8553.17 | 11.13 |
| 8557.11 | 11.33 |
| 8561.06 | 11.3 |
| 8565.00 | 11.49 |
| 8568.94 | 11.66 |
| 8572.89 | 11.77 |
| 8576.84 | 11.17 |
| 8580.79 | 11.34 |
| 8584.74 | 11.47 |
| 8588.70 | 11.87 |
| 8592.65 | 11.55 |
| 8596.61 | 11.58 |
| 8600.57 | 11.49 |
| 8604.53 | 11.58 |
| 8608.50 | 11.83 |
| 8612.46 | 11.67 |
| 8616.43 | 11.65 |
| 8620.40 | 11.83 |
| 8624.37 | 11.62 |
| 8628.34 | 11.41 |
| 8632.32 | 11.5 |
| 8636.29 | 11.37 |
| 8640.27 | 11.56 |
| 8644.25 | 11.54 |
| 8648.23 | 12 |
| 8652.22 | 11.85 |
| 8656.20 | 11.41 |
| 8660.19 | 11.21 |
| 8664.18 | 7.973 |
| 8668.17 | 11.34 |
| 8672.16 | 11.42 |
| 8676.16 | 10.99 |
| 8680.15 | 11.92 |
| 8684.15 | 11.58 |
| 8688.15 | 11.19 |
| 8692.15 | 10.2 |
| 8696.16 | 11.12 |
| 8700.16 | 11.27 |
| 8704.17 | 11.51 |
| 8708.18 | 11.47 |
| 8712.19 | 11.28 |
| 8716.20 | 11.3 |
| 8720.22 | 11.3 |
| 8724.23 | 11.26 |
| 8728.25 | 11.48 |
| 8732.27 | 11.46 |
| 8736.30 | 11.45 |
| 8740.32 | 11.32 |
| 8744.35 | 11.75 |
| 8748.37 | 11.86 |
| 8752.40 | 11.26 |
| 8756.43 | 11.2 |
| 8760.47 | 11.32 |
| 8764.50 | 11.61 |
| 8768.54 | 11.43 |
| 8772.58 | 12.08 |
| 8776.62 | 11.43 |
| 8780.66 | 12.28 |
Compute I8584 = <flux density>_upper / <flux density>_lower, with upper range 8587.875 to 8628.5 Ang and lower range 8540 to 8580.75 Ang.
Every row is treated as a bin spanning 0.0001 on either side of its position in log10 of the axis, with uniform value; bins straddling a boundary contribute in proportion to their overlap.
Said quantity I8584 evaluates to 1.1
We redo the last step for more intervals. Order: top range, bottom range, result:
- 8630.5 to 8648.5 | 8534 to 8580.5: 1.06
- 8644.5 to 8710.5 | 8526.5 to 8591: 1.00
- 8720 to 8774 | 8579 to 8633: 0.99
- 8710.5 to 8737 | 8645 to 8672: 1.03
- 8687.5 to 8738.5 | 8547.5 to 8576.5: 0.99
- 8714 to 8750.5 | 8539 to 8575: 1.06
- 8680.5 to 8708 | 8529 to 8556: 1.06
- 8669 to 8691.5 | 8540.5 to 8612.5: 1.01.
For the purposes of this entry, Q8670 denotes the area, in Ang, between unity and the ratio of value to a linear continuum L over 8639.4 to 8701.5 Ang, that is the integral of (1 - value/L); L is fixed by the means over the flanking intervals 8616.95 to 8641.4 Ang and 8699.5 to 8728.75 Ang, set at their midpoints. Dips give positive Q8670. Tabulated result 1.7 Ang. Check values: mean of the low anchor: 11.6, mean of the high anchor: 11.4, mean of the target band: 11.2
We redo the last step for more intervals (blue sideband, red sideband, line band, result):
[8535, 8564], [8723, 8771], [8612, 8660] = -2.7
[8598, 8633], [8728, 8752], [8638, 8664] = 0.6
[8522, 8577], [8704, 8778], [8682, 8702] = 0.5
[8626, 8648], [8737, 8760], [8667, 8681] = 0.1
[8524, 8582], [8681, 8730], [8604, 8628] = -1.2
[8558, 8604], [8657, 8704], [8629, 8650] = -0.7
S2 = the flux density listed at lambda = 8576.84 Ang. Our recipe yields 11.17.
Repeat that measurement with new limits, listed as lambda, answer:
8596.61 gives 11.58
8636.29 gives 11.37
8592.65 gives 11.55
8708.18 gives 11.47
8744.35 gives 11.75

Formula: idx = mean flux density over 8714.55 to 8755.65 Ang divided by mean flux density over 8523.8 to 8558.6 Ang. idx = 1.06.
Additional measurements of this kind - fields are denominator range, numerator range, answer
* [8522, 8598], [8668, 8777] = 1.02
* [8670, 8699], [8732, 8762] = 1.02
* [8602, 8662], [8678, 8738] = 0.98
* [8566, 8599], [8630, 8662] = 1.00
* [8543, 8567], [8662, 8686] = 1.02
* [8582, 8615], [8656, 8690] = 0.94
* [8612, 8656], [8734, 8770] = 0.99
